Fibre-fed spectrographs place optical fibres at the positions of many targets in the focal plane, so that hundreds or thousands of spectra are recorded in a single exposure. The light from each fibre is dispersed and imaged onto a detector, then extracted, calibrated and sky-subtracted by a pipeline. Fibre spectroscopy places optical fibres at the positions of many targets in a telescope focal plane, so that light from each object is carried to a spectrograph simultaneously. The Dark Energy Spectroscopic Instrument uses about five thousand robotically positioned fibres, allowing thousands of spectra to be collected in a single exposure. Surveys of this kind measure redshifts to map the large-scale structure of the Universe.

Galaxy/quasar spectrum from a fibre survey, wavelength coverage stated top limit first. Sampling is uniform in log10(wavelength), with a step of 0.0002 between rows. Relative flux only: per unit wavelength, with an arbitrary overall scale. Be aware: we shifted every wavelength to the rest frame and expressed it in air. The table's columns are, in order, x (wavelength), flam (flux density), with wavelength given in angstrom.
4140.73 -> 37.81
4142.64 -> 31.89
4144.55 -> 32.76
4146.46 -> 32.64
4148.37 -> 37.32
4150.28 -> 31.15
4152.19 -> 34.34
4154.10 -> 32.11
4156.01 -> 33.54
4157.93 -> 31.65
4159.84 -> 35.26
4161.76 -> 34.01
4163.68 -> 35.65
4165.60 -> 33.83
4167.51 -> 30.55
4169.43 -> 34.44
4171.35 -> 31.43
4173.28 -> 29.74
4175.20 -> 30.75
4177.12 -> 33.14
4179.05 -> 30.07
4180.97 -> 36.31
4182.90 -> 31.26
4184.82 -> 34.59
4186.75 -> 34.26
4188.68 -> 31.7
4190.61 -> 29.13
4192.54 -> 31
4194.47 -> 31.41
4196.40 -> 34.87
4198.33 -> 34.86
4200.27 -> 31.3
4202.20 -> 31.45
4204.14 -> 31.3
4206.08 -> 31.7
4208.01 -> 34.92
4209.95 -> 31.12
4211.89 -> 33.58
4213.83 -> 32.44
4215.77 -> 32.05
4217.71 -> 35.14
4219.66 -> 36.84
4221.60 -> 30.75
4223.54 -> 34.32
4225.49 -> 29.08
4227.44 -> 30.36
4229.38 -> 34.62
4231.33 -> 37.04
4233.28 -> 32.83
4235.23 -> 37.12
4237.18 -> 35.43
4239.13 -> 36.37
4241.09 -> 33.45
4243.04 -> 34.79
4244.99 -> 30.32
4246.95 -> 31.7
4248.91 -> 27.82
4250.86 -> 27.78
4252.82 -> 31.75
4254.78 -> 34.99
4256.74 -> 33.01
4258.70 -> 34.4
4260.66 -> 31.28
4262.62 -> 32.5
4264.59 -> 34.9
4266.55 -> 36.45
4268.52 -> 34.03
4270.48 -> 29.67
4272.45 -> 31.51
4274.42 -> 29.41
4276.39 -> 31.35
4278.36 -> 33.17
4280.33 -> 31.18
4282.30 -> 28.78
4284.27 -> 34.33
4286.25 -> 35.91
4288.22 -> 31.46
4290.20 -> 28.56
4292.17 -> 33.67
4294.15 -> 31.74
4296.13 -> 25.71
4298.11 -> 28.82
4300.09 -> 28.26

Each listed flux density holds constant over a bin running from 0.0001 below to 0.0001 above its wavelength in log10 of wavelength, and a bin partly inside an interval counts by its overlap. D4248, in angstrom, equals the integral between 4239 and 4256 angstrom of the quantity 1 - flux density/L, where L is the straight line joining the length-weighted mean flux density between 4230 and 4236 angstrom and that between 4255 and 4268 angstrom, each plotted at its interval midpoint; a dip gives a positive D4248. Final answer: 1.36 angstrom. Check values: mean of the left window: 35.5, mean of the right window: 33.8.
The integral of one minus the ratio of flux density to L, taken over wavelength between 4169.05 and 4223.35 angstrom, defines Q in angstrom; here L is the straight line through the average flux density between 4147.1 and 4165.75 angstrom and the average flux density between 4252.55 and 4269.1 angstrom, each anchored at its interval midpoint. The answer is 2.0 angstrom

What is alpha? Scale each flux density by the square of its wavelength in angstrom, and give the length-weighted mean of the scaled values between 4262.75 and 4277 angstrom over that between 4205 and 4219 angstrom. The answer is 1.0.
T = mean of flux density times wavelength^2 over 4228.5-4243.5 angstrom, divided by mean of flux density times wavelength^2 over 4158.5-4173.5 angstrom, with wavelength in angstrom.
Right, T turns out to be 1.1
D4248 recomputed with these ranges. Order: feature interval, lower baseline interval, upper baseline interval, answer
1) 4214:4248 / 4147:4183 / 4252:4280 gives -0.8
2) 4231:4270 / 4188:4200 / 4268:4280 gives -2.1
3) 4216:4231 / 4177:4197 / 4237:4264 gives -0.3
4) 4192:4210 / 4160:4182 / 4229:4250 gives 0.4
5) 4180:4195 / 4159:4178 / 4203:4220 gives 0.2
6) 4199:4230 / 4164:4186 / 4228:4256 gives 0.4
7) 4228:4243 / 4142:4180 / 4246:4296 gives -1.3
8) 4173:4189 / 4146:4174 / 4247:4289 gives 0.2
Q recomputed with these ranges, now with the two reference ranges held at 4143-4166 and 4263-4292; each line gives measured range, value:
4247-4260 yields 0.4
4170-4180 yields 0.7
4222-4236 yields -0.3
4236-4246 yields -0.5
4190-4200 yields 0.3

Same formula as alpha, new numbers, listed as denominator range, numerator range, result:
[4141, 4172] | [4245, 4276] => 1.01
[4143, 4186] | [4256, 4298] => 1.02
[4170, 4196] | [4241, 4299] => 1.03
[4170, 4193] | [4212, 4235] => 1.06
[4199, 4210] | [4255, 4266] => 1.07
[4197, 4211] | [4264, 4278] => 1.03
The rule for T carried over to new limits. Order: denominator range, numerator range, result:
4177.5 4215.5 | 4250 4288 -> 1.03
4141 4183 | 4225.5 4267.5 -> 1.05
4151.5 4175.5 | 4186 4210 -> 1.00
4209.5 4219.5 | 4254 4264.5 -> 1.02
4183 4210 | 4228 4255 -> 1.05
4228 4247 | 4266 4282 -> 0.94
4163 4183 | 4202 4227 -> 1.03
